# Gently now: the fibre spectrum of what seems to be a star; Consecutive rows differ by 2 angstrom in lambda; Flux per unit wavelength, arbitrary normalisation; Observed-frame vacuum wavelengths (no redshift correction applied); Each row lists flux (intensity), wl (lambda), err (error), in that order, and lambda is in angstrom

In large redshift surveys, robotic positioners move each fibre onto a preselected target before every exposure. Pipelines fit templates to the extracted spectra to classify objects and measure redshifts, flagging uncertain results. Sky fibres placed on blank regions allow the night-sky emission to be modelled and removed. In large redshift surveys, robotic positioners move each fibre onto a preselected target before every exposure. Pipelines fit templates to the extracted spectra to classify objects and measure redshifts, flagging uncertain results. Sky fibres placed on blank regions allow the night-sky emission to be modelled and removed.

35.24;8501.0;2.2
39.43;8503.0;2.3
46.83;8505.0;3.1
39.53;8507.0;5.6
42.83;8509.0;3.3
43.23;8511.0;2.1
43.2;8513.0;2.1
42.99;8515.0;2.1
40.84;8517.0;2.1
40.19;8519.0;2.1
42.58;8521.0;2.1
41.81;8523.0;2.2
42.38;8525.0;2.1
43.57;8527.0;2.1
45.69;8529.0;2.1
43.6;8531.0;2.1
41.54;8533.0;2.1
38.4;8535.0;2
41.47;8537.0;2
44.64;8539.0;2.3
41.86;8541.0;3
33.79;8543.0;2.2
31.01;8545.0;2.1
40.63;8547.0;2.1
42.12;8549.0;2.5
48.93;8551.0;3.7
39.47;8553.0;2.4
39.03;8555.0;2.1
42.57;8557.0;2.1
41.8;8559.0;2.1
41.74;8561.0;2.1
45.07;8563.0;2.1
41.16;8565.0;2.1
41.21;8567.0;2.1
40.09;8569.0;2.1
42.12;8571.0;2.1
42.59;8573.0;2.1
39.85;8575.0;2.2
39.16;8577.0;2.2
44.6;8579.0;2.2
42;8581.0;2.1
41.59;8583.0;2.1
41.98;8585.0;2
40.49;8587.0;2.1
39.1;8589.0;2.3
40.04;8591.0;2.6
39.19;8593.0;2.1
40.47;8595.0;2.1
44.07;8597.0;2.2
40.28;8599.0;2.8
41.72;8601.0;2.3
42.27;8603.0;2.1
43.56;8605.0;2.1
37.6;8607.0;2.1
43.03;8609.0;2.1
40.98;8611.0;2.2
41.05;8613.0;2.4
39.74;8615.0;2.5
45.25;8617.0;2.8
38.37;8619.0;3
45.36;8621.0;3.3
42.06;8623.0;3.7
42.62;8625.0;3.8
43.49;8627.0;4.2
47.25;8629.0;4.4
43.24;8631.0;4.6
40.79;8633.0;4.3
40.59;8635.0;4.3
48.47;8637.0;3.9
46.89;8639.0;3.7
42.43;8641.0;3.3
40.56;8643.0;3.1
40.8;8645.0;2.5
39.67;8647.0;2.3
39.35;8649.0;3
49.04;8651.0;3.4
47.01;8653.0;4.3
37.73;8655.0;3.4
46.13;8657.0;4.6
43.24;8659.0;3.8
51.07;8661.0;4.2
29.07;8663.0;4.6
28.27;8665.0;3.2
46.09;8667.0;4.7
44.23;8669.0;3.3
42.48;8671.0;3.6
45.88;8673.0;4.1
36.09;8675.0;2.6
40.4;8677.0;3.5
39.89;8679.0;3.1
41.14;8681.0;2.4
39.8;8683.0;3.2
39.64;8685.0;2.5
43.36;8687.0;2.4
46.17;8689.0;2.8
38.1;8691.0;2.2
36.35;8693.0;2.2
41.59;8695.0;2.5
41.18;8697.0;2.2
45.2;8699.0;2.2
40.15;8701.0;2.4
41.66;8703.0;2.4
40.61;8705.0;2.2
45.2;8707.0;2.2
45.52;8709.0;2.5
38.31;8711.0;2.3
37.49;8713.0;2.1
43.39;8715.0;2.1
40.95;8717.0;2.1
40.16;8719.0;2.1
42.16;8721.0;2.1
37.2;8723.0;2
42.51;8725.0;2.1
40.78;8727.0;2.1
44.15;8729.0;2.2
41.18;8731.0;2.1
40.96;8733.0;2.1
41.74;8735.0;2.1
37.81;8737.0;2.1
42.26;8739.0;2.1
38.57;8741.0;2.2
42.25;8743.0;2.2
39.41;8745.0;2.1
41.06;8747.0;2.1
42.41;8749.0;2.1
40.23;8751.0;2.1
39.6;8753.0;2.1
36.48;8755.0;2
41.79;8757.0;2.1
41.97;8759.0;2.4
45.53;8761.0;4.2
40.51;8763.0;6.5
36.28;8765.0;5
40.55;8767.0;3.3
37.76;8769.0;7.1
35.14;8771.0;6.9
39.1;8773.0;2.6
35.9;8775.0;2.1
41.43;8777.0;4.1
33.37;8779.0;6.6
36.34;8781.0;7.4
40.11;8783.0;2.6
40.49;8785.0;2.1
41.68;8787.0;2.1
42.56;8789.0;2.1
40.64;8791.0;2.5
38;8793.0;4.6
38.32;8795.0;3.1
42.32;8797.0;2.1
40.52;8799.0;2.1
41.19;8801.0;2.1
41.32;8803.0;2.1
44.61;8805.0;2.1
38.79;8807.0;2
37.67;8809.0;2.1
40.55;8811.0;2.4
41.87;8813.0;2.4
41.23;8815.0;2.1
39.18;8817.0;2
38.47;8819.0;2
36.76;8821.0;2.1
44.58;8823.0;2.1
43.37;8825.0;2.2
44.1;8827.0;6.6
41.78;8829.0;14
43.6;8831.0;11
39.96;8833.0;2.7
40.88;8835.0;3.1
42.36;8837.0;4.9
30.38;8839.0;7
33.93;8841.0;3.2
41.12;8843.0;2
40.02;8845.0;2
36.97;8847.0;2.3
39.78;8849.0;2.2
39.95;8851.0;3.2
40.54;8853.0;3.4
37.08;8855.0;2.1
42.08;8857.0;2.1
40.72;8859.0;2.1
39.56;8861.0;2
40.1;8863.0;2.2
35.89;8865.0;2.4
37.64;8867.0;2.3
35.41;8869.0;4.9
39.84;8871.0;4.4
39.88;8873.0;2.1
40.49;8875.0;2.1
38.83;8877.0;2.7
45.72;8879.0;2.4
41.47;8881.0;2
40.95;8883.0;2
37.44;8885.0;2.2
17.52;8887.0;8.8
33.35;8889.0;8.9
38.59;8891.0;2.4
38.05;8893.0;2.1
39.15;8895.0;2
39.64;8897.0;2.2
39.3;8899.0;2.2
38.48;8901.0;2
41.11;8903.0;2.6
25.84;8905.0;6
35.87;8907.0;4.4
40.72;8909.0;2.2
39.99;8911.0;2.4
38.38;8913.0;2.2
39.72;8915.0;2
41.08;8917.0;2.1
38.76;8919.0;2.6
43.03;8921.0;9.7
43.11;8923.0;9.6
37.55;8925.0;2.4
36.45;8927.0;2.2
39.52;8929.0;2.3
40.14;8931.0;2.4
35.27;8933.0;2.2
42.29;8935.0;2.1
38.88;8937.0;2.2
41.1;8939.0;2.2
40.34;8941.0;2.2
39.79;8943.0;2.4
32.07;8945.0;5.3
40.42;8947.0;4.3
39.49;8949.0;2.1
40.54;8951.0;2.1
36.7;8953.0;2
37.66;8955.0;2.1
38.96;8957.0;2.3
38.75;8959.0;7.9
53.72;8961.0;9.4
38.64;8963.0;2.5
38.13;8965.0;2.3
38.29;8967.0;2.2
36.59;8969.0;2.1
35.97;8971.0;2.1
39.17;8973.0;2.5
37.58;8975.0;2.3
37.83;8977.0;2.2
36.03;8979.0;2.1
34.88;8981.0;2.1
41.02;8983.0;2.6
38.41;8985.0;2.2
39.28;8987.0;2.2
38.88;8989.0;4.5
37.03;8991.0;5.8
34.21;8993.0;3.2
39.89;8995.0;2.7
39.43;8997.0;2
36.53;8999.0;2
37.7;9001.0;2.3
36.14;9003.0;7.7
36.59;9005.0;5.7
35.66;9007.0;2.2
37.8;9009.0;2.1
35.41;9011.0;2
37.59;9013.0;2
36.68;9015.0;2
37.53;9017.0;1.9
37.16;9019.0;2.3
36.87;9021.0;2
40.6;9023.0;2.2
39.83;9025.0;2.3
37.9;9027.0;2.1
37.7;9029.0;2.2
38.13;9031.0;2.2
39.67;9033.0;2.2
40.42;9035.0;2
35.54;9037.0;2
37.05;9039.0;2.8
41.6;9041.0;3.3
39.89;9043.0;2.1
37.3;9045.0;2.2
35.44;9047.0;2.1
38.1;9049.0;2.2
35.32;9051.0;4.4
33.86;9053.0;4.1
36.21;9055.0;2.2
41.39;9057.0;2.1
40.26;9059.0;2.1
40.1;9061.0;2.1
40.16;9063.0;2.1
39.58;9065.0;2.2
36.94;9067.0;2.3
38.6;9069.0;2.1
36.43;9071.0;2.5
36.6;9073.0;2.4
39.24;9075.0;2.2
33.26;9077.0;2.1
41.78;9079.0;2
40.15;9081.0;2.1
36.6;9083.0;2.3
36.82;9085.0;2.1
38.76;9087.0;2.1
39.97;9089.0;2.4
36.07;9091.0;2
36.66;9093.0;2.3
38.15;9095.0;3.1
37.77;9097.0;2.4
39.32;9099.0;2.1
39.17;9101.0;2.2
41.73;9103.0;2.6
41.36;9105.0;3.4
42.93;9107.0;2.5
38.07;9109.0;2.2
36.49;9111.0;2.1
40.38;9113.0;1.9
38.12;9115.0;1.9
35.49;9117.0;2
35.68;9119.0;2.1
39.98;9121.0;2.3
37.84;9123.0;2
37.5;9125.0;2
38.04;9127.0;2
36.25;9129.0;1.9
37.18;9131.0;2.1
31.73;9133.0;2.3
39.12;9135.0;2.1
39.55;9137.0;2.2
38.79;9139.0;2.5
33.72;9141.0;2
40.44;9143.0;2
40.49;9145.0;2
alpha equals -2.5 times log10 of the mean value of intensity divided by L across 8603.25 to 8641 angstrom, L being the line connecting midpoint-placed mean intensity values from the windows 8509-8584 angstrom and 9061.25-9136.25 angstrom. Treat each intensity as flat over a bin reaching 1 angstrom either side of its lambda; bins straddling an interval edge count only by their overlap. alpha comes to -0.043 mag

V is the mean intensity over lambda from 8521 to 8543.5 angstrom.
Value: 41.9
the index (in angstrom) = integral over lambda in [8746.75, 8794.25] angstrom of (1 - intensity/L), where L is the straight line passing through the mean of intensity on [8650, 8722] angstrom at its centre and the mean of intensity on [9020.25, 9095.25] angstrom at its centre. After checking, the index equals 1.4 angstrom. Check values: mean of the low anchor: 41.5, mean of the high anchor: 38.1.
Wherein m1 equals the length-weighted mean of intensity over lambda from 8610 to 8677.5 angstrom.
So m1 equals 42.2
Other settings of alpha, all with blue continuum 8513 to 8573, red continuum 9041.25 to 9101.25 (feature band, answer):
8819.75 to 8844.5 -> -0.02 mag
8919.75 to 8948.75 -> -0.01 mag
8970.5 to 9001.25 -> 0.02 mag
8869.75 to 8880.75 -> -0.04 mag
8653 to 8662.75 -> -0.07 mag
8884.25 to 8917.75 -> 0.07 mag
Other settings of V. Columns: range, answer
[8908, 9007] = 38.8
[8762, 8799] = 39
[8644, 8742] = 41.3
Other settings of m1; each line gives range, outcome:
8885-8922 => 37.2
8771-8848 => 39.8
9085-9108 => 39.2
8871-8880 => 41.1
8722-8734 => 41.1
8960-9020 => 38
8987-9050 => 37.8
